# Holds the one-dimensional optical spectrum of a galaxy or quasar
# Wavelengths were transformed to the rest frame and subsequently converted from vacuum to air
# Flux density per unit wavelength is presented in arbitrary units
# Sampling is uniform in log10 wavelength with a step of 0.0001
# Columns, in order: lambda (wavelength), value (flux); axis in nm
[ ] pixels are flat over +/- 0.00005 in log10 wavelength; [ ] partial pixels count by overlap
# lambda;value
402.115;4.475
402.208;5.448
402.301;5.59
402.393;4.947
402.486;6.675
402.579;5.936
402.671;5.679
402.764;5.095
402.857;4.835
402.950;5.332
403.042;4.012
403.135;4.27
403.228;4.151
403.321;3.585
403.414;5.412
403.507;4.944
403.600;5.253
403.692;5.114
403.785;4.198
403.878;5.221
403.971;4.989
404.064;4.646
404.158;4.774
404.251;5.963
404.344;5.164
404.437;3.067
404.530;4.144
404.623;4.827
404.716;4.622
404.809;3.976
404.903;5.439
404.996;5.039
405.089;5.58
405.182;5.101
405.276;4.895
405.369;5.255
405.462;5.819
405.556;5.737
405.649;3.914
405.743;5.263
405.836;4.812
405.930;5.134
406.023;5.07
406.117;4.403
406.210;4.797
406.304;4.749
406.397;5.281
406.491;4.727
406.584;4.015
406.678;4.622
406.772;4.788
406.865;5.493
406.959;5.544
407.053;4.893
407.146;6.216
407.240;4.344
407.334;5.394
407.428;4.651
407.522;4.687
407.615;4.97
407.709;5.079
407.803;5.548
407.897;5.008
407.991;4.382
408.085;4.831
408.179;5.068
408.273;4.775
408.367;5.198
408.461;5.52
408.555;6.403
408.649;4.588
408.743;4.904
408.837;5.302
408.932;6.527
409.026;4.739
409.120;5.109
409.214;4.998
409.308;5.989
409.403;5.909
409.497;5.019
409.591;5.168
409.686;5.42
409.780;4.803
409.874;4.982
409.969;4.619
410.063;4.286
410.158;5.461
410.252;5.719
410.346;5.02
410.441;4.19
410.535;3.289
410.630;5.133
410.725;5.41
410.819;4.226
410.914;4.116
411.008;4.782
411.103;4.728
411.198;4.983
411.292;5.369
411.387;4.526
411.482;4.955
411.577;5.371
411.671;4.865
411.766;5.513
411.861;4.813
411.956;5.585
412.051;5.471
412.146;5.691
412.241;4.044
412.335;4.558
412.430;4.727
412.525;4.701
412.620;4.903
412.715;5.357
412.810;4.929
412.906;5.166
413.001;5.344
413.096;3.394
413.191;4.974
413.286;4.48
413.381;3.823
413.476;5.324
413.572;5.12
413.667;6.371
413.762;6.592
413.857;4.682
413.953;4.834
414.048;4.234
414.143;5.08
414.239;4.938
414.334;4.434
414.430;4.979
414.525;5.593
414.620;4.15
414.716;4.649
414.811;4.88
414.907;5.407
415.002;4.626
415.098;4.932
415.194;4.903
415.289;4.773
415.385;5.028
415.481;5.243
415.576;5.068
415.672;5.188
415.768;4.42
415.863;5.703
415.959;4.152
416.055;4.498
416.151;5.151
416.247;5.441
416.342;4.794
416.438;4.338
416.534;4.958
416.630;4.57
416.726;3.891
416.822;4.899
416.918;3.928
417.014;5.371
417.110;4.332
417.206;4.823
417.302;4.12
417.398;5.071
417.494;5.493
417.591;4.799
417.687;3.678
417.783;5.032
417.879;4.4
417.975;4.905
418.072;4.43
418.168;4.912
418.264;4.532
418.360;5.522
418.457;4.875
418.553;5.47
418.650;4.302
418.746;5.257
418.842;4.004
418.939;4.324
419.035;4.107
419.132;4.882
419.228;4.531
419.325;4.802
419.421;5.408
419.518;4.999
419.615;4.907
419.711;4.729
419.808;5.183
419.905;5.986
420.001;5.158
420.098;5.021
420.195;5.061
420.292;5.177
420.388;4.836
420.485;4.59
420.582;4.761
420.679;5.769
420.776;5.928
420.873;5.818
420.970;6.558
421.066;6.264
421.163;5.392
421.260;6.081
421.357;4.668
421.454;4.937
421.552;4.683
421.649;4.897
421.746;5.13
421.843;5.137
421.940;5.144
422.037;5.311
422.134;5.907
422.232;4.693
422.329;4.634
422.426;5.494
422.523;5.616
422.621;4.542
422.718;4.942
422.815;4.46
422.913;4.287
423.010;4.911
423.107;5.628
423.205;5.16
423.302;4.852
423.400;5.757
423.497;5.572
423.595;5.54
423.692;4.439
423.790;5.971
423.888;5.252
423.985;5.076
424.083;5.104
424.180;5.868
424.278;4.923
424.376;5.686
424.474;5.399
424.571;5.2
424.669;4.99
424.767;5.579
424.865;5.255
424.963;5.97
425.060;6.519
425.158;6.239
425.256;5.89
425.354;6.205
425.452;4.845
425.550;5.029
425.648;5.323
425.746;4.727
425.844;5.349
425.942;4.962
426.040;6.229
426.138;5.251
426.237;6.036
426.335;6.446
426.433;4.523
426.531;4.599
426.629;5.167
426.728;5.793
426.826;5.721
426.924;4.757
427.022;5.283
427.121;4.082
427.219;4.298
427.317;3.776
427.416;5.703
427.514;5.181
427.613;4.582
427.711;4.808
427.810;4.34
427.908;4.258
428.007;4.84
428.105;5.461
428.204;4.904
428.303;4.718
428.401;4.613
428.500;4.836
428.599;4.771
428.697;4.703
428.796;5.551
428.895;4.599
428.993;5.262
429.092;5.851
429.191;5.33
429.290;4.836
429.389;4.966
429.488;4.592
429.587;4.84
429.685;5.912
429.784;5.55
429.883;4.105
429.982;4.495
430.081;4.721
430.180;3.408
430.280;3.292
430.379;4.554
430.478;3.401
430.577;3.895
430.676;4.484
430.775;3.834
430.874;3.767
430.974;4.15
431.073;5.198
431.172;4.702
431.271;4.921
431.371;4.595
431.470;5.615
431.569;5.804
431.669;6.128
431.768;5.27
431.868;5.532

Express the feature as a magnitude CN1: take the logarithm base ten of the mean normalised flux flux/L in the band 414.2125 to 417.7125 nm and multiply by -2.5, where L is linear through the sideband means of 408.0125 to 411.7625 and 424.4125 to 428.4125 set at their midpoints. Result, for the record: 0.07 mag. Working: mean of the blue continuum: 5.03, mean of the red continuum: 5.2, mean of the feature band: 4.8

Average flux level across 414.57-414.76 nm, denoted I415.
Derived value 4.41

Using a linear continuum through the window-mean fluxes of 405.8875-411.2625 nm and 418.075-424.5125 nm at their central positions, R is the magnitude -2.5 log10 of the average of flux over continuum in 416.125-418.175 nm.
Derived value 0.089 mag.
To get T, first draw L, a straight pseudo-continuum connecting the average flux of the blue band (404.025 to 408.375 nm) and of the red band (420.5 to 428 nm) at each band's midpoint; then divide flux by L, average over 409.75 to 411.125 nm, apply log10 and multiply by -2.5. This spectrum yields 0.06 mag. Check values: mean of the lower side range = 4.93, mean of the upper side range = 5.25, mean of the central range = 4.72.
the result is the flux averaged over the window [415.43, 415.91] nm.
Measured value 5.13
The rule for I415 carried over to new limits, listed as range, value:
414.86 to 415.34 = 4.93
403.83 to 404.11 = 4.95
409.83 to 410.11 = 4.62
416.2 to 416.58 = 4.89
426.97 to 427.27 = 4.56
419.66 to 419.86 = 4.97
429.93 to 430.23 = 4.2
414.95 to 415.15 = 4.79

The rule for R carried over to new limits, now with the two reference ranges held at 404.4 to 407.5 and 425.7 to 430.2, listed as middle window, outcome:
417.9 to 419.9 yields 0.028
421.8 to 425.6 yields -0.072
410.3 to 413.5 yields 0.025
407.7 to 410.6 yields -0.039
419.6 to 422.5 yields -0.066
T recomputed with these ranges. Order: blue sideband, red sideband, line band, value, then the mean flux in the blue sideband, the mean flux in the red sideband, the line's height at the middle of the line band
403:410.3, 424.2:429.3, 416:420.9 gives 0.05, 4.98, 5.18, 5.1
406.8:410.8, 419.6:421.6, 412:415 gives 0.06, 5.1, 5.32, 5.19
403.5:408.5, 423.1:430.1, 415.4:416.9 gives 0.05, 4.94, 5.17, 5.06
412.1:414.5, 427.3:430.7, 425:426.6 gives -0.16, 4.91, 4.73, 4.77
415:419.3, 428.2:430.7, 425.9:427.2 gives -0.12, 4.75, 4.7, 4.71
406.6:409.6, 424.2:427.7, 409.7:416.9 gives 0.07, 5.17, 5.3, 5.2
